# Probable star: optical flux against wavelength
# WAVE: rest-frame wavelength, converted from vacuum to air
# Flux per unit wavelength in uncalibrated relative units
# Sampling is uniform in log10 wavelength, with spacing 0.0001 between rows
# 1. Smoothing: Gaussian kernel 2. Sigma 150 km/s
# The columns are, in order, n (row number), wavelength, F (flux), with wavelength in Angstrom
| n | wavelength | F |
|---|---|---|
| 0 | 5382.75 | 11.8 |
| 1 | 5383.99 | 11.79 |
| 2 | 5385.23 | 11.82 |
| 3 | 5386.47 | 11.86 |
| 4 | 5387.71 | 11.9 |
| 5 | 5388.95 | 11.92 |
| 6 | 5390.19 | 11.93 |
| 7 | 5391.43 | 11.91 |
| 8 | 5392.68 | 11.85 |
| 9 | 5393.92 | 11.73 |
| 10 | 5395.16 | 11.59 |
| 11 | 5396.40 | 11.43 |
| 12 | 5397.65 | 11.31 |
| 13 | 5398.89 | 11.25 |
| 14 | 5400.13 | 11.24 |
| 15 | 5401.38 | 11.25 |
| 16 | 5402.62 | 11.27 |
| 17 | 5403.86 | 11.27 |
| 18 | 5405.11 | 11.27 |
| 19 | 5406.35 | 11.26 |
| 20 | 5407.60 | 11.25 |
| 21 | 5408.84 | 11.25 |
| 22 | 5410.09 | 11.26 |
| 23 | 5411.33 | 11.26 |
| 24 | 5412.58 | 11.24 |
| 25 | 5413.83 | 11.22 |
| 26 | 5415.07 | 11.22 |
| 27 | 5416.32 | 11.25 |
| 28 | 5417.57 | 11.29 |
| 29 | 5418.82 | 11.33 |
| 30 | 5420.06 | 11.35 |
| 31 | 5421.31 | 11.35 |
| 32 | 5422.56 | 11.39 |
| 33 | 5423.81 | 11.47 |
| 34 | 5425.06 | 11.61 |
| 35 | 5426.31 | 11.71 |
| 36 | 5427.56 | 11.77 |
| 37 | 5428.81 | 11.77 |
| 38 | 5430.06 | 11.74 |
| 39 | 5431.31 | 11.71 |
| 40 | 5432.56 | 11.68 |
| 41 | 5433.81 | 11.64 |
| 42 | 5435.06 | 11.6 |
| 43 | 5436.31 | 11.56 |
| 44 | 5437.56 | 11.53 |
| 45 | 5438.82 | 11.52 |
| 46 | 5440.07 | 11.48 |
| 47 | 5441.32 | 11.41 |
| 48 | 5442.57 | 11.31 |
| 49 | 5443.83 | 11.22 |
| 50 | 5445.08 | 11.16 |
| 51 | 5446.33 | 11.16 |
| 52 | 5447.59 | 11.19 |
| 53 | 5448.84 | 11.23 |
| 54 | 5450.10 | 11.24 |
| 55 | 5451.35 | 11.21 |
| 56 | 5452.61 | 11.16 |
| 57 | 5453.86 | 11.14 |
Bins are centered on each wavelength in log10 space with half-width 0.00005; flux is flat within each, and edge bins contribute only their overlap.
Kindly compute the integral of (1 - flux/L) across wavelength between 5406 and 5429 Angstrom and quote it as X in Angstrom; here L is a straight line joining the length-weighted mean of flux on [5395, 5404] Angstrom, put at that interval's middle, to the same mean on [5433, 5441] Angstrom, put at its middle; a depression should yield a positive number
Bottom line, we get 0.1 Angstrom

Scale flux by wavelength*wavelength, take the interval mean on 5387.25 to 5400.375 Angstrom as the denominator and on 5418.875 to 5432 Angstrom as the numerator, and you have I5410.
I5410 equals 1.0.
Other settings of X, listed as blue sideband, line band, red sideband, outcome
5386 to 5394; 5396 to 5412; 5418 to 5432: 0.7 Angstrom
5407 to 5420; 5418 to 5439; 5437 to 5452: -0.5 Angstrom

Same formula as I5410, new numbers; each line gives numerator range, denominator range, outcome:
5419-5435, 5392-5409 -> 1.03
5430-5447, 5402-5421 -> 1.03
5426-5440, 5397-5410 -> 1.05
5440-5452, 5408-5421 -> 1.01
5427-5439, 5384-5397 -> 1.00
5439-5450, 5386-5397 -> 0.98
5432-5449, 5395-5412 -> 1.02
